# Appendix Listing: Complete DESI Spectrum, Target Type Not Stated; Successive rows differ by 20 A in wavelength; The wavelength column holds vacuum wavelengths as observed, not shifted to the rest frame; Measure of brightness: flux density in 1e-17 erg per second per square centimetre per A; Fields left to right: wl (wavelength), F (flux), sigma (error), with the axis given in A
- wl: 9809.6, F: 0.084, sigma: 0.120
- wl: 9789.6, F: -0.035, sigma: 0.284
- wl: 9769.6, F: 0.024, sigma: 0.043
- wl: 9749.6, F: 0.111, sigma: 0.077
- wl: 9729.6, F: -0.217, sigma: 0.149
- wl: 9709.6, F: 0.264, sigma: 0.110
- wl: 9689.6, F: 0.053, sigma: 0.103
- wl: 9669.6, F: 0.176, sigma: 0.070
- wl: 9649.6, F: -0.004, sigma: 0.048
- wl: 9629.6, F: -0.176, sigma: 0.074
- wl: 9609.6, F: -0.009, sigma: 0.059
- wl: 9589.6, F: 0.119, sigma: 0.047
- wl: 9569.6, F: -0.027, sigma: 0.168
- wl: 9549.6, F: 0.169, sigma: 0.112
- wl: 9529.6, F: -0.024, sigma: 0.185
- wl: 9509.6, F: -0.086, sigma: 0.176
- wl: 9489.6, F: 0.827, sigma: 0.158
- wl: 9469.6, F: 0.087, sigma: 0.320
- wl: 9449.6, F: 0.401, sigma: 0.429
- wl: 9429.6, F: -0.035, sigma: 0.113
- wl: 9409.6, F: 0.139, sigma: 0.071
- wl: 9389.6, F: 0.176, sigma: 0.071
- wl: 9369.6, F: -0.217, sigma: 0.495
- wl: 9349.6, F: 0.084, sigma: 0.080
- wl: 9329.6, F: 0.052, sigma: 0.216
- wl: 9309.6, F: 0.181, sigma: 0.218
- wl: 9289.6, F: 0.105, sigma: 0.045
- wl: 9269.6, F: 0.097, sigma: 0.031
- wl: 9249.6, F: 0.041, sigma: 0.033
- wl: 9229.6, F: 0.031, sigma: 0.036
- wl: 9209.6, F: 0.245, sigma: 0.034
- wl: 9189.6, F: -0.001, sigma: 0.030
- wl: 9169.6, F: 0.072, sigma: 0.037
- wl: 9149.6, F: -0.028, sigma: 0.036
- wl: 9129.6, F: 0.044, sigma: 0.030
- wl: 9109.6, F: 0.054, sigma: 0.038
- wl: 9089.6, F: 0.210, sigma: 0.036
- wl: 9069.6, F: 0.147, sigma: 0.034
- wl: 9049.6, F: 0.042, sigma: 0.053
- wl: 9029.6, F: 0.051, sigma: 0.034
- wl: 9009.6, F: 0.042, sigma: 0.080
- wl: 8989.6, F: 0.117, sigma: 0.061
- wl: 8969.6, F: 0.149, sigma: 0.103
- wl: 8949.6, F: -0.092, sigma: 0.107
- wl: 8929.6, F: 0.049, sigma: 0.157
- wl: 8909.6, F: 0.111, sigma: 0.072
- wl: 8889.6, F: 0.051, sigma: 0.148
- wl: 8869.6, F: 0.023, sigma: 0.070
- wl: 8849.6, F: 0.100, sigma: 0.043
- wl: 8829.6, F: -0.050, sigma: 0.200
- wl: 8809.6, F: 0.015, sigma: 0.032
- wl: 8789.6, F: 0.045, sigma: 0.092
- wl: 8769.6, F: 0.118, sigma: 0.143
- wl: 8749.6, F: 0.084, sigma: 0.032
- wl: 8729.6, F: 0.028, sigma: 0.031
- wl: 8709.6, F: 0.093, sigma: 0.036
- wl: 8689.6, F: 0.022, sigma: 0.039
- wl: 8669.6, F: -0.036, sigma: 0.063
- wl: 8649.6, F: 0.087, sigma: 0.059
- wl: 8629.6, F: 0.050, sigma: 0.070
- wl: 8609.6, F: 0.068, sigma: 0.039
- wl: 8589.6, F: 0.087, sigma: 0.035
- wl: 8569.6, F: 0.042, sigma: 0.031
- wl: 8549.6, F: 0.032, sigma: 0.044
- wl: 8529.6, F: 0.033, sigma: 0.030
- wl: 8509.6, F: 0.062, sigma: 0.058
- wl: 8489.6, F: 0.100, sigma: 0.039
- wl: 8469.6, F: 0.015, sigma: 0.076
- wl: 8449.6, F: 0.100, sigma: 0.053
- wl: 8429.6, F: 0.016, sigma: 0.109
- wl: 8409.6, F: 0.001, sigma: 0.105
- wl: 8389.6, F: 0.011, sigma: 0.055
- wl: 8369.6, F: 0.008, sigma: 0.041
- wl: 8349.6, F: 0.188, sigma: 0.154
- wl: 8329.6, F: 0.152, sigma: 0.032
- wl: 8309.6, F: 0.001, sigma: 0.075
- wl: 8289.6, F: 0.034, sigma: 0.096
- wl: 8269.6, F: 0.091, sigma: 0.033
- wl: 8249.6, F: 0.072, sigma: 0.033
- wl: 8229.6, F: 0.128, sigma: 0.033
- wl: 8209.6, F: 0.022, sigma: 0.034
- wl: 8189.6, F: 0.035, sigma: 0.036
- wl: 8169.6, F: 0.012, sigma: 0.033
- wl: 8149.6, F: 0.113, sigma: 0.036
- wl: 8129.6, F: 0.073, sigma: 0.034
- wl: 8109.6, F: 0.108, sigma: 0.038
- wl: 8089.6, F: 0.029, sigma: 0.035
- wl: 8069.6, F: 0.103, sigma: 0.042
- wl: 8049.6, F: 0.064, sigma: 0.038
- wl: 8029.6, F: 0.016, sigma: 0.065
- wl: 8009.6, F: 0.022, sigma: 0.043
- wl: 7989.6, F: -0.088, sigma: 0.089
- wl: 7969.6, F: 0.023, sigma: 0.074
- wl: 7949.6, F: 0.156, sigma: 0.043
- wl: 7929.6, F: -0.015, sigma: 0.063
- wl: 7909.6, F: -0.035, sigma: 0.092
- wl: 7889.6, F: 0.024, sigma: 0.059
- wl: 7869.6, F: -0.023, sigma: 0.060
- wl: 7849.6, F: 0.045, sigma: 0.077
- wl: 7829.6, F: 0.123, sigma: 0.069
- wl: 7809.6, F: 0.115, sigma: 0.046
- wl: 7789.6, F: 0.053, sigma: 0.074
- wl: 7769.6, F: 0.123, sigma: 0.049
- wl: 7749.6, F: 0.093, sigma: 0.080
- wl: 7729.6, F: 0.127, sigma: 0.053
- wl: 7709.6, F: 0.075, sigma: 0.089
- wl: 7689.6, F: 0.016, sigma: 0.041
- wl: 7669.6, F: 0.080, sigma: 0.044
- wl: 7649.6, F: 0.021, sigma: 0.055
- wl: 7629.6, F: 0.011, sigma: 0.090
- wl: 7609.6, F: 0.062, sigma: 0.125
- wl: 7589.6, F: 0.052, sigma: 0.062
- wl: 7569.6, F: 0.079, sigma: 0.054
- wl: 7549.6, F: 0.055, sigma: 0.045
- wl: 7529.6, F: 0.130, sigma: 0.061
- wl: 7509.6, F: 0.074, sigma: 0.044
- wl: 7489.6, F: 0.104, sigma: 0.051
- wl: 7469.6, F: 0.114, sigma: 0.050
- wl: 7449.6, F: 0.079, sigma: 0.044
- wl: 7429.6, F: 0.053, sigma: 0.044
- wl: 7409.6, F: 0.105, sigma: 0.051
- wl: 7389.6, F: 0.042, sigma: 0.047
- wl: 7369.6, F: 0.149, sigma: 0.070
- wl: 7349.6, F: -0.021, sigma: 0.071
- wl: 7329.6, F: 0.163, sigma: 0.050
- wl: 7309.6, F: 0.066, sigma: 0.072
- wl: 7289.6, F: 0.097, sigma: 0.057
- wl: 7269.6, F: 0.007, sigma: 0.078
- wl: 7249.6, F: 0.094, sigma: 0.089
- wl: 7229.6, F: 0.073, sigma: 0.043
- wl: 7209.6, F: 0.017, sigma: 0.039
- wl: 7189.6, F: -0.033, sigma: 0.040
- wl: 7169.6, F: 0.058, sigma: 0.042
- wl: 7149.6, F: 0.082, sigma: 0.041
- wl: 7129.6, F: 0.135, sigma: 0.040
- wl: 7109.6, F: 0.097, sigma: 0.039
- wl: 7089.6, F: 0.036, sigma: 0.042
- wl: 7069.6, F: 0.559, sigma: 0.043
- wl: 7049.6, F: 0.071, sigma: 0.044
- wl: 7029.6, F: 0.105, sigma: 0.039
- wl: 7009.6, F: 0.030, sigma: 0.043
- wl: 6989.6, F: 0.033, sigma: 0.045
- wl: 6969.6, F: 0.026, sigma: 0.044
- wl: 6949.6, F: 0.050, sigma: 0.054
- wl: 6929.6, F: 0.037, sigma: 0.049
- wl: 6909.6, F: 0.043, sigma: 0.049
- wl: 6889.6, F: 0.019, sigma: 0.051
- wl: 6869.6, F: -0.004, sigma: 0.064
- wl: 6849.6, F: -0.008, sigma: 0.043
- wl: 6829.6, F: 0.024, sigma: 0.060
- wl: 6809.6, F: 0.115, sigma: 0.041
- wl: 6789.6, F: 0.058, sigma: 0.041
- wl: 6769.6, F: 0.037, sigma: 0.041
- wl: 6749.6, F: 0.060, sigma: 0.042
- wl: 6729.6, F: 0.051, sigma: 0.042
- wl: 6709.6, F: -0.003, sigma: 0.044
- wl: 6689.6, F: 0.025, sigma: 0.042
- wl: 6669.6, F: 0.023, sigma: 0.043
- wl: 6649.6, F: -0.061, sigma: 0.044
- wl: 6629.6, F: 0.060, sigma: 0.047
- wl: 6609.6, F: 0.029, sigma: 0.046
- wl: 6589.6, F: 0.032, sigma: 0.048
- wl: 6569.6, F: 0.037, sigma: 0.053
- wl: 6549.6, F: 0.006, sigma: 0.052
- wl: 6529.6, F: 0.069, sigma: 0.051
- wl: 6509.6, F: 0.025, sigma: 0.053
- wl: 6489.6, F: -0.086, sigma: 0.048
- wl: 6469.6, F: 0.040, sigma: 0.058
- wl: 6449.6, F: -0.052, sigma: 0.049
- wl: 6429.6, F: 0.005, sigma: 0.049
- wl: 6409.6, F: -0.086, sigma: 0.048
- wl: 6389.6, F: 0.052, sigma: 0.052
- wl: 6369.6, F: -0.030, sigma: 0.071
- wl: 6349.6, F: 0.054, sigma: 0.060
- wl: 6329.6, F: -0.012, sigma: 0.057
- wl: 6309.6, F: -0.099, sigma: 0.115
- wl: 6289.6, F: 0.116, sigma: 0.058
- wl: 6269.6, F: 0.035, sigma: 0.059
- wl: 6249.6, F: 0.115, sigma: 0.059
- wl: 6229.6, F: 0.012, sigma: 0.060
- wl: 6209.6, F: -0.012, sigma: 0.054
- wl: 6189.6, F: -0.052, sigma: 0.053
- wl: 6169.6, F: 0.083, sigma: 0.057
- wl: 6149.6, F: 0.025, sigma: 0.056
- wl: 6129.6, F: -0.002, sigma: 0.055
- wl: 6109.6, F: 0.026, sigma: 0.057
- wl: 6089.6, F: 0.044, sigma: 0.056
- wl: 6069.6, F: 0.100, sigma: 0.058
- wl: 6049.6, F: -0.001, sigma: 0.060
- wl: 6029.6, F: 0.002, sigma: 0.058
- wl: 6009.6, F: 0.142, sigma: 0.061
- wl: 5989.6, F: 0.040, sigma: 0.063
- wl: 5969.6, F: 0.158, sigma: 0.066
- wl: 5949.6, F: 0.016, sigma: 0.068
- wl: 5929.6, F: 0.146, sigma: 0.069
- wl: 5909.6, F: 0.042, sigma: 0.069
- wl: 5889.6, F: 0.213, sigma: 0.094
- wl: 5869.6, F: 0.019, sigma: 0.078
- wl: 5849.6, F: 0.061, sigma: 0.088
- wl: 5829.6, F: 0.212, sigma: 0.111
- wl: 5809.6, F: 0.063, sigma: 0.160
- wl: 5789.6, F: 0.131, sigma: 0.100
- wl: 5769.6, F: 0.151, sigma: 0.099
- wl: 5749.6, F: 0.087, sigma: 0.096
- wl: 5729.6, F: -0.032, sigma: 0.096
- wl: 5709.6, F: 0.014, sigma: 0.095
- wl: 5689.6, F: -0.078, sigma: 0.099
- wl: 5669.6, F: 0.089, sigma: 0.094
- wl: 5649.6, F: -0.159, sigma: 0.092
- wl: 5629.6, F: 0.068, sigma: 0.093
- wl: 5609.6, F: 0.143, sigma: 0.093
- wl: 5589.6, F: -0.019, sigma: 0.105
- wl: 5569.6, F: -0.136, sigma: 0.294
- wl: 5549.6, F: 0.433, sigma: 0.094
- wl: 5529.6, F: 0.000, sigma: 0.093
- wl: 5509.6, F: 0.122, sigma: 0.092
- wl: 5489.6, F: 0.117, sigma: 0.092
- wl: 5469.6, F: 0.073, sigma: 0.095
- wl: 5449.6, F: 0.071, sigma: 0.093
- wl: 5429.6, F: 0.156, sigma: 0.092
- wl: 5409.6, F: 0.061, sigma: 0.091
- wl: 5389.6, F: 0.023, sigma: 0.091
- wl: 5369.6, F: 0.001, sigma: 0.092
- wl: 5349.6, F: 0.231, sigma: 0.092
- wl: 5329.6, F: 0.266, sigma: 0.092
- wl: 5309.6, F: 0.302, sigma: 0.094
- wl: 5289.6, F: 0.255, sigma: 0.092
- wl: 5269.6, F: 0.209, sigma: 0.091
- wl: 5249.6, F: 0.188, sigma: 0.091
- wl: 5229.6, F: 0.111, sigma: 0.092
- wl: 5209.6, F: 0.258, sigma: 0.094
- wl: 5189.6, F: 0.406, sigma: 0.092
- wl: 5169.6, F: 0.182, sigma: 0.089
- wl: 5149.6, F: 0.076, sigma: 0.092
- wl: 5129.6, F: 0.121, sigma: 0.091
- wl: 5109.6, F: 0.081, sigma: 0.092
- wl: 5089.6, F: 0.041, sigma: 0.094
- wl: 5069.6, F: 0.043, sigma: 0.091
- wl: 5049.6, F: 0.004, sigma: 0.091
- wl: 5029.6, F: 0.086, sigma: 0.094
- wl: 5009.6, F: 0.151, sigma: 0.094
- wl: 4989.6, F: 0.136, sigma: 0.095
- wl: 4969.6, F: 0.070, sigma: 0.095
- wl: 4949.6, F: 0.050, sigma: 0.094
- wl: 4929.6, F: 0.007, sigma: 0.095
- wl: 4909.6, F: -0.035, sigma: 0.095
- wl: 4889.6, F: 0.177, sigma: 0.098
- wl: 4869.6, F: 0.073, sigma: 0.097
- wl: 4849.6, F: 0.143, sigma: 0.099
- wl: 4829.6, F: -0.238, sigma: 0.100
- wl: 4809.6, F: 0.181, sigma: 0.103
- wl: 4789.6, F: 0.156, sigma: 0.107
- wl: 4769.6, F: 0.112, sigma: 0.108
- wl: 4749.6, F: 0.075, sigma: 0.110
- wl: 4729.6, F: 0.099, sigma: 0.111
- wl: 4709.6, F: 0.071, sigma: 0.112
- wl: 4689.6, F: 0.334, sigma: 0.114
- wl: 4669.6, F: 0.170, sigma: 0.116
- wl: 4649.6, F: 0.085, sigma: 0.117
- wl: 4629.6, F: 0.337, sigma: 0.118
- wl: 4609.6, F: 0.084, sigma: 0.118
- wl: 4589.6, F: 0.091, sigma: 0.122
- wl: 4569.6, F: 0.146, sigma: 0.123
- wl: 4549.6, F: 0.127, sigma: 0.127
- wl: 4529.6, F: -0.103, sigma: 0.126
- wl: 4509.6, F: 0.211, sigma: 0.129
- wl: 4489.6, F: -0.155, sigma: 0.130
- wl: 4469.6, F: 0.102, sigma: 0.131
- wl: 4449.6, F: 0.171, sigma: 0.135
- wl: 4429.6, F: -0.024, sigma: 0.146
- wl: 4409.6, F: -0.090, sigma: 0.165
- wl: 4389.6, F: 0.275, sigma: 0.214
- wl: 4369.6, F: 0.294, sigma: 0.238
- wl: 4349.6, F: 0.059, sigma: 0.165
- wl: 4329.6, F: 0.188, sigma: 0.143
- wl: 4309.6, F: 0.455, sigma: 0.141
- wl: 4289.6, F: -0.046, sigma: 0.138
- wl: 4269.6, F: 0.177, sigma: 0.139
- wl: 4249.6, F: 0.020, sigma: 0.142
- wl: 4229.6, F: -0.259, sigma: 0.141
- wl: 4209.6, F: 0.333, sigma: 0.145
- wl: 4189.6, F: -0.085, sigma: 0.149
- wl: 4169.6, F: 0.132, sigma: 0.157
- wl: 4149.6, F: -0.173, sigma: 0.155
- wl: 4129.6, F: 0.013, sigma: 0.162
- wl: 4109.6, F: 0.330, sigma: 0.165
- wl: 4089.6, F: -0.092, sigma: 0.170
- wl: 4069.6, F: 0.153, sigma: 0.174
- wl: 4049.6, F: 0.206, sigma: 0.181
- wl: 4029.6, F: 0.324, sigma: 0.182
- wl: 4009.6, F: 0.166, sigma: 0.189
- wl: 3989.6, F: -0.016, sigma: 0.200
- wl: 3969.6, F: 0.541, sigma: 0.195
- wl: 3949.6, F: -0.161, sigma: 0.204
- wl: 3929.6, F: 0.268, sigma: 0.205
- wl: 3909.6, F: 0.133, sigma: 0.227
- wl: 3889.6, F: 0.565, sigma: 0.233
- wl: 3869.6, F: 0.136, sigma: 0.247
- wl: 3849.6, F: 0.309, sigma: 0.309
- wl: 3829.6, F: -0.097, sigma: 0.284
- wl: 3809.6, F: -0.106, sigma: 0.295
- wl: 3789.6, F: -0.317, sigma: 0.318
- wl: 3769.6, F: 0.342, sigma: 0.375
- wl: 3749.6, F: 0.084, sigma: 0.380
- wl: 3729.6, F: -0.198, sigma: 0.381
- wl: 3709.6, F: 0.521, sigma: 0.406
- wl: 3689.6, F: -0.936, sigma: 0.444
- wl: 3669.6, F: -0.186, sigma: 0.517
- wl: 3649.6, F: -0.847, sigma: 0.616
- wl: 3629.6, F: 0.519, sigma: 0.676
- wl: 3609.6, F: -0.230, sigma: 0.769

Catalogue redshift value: 0.90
